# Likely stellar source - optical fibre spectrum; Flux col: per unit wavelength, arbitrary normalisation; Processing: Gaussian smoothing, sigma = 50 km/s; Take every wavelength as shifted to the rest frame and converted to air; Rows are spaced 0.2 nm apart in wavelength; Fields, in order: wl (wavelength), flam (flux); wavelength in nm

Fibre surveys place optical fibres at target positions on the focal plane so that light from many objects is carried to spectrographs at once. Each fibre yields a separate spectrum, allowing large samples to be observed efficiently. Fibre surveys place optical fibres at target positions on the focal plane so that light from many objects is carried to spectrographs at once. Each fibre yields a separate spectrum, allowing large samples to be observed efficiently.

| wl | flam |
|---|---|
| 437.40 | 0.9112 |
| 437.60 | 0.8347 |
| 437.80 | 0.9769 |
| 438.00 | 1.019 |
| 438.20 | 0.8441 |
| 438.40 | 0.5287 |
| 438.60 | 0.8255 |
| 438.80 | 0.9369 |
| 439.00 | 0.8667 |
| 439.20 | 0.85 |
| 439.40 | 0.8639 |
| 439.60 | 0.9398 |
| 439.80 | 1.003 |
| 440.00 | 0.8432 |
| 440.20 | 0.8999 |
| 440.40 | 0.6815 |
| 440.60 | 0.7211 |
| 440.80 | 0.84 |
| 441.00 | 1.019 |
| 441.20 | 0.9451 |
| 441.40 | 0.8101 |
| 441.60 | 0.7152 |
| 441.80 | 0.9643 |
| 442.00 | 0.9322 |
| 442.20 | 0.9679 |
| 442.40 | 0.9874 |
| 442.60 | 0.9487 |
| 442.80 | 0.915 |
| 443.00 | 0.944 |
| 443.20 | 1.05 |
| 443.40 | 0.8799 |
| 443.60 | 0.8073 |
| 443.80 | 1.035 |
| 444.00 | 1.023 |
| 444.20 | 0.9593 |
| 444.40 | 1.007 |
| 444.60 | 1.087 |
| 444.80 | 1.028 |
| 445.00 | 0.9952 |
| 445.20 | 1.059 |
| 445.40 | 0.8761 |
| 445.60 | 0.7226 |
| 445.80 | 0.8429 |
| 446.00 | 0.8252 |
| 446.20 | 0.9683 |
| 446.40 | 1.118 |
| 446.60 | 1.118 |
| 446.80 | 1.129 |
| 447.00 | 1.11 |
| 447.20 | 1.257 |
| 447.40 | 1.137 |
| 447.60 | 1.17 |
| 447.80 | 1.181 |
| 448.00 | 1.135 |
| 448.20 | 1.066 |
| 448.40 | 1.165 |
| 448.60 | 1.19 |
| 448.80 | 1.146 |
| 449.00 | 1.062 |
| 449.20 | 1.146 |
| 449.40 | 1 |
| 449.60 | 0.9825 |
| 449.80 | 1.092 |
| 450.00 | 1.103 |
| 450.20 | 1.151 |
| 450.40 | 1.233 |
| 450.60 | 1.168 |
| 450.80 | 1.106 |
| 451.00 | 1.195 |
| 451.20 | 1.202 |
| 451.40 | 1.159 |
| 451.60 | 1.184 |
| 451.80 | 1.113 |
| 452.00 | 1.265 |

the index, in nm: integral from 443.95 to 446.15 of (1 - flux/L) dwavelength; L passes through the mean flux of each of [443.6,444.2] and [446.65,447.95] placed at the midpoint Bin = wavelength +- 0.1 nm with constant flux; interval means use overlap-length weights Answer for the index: 0.19 nm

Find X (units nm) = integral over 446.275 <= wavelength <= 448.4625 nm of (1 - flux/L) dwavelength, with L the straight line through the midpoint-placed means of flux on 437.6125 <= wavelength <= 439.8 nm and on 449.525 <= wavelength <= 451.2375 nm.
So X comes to -0.15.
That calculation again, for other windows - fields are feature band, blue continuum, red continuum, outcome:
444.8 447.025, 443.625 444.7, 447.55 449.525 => 0.16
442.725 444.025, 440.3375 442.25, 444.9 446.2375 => -0.10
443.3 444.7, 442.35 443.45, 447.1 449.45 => 0.03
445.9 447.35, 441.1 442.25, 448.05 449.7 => -0.06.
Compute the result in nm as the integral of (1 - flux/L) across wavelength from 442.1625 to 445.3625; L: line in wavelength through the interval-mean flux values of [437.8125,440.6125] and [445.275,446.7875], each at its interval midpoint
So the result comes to -0.24 nm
